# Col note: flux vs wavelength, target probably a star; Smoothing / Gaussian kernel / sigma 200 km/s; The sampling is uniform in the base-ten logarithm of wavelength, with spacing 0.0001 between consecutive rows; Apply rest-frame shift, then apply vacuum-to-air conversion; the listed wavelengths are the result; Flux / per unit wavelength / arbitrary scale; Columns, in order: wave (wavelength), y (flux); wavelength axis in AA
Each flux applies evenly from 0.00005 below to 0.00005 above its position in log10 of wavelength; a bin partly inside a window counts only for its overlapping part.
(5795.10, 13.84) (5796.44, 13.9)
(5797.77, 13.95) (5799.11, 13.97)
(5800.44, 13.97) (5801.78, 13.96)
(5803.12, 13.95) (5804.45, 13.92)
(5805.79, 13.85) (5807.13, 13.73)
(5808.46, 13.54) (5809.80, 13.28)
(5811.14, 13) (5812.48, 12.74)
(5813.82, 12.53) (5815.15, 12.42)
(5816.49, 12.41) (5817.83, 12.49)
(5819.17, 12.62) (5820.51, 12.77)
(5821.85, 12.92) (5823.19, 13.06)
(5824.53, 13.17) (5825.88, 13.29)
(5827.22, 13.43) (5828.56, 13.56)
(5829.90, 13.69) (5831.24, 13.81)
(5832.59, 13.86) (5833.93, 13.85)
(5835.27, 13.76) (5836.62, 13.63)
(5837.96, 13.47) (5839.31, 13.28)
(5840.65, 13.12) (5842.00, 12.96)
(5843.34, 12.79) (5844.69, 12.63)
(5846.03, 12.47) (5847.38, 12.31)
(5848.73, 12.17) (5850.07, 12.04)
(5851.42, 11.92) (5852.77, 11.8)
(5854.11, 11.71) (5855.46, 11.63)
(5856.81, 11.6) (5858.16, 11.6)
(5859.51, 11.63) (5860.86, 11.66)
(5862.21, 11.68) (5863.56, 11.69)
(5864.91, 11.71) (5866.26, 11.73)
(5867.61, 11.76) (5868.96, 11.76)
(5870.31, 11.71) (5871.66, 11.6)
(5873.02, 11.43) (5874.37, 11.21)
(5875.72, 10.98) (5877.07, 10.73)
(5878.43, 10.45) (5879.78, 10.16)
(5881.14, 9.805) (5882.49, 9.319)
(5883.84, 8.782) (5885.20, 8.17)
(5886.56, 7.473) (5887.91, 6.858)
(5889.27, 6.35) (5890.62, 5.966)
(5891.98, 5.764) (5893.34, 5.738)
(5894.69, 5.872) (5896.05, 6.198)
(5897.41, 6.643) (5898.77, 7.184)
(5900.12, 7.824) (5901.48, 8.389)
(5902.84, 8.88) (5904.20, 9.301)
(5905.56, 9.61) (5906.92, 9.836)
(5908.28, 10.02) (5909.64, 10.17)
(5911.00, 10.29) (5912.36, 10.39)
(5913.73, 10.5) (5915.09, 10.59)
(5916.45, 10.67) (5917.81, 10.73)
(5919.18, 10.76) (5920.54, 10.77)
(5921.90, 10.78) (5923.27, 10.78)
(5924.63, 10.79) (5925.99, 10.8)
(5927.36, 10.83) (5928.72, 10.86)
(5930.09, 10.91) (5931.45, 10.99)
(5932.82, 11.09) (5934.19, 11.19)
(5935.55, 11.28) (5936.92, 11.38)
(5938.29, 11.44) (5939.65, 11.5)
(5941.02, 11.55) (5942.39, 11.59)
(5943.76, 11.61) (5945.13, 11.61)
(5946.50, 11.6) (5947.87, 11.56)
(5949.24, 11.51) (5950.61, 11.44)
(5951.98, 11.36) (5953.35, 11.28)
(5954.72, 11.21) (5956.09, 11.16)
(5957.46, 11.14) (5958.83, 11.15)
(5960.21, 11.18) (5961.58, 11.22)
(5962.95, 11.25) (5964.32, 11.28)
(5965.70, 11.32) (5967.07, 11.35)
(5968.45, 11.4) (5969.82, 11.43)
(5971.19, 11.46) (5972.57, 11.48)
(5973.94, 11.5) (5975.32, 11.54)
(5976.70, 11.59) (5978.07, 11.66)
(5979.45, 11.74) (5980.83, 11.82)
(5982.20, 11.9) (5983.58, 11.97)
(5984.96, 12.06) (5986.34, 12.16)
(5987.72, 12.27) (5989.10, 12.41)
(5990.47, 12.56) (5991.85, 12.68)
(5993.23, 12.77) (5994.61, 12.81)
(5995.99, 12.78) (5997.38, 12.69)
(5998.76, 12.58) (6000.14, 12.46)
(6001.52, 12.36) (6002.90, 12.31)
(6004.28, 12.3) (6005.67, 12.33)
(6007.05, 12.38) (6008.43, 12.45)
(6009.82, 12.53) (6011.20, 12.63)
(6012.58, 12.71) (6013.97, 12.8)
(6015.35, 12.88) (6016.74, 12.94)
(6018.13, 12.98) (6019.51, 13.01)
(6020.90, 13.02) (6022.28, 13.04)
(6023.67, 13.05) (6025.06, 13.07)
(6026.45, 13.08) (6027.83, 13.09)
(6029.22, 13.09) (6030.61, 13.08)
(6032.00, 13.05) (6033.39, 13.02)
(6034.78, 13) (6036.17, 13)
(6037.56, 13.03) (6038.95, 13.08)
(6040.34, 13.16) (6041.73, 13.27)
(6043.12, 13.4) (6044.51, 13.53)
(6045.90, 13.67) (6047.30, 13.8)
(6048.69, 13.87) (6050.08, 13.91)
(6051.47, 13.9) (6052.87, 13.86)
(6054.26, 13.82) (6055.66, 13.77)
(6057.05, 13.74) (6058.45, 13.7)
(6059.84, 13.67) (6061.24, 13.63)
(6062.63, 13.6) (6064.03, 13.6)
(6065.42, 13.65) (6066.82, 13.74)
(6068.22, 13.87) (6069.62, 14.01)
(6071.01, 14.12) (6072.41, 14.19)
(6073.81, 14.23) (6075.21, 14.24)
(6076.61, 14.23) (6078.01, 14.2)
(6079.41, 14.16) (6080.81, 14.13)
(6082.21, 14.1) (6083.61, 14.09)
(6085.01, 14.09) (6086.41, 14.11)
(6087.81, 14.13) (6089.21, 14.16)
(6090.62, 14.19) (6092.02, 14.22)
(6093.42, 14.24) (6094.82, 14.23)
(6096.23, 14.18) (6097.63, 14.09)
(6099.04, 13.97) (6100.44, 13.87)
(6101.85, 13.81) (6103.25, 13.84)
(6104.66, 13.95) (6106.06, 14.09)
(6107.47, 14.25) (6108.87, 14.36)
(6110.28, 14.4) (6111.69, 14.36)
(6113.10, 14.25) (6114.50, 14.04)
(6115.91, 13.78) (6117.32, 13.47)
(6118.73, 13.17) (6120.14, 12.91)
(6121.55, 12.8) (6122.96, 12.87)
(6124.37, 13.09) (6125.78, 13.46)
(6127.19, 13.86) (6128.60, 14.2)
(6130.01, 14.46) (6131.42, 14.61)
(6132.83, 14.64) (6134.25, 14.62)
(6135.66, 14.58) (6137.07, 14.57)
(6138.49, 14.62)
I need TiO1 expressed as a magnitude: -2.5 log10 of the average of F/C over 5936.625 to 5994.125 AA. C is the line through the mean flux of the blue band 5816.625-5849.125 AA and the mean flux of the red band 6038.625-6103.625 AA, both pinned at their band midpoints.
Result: 0.17 mag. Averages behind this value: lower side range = 13.1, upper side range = 13.9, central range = 11.6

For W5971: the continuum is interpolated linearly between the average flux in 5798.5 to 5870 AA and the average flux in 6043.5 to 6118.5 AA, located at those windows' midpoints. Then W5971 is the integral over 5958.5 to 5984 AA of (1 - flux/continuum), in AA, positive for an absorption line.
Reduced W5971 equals 3.7 AA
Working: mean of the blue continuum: 12.8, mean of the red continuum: 14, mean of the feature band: 11.5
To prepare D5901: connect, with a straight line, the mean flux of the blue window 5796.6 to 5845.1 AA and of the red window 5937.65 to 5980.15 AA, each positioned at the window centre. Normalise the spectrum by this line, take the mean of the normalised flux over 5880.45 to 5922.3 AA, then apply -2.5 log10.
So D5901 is 0.37 mag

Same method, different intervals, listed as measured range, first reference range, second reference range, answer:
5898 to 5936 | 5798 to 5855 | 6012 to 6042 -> 0.267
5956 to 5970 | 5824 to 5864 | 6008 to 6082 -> 0.167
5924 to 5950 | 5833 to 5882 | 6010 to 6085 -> 0.122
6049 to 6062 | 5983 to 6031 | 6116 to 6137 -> -0.053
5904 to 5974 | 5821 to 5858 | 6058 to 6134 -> 0.203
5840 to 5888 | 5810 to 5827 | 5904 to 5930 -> 0.049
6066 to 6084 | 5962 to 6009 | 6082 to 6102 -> -0.025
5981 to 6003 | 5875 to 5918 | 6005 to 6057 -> -0.049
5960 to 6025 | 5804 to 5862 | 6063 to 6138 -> 0.112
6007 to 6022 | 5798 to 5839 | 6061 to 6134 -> 0.082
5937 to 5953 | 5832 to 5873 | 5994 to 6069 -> 0.110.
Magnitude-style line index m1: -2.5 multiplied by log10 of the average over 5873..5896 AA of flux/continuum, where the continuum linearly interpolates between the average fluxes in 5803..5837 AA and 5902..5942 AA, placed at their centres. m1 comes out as 0.36 mag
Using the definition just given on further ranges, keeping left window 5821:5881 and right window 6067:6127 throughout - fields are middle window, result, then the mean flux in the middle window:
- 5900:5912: 0.31 mag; 9.47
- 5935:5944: 0.13 mag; 11.5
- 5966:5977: 0.15 mag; 11.5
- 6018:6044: 0.03 mag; 13.1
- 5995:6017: 0.06 mag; 12.6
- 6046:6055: -0.02 mag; 13.8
